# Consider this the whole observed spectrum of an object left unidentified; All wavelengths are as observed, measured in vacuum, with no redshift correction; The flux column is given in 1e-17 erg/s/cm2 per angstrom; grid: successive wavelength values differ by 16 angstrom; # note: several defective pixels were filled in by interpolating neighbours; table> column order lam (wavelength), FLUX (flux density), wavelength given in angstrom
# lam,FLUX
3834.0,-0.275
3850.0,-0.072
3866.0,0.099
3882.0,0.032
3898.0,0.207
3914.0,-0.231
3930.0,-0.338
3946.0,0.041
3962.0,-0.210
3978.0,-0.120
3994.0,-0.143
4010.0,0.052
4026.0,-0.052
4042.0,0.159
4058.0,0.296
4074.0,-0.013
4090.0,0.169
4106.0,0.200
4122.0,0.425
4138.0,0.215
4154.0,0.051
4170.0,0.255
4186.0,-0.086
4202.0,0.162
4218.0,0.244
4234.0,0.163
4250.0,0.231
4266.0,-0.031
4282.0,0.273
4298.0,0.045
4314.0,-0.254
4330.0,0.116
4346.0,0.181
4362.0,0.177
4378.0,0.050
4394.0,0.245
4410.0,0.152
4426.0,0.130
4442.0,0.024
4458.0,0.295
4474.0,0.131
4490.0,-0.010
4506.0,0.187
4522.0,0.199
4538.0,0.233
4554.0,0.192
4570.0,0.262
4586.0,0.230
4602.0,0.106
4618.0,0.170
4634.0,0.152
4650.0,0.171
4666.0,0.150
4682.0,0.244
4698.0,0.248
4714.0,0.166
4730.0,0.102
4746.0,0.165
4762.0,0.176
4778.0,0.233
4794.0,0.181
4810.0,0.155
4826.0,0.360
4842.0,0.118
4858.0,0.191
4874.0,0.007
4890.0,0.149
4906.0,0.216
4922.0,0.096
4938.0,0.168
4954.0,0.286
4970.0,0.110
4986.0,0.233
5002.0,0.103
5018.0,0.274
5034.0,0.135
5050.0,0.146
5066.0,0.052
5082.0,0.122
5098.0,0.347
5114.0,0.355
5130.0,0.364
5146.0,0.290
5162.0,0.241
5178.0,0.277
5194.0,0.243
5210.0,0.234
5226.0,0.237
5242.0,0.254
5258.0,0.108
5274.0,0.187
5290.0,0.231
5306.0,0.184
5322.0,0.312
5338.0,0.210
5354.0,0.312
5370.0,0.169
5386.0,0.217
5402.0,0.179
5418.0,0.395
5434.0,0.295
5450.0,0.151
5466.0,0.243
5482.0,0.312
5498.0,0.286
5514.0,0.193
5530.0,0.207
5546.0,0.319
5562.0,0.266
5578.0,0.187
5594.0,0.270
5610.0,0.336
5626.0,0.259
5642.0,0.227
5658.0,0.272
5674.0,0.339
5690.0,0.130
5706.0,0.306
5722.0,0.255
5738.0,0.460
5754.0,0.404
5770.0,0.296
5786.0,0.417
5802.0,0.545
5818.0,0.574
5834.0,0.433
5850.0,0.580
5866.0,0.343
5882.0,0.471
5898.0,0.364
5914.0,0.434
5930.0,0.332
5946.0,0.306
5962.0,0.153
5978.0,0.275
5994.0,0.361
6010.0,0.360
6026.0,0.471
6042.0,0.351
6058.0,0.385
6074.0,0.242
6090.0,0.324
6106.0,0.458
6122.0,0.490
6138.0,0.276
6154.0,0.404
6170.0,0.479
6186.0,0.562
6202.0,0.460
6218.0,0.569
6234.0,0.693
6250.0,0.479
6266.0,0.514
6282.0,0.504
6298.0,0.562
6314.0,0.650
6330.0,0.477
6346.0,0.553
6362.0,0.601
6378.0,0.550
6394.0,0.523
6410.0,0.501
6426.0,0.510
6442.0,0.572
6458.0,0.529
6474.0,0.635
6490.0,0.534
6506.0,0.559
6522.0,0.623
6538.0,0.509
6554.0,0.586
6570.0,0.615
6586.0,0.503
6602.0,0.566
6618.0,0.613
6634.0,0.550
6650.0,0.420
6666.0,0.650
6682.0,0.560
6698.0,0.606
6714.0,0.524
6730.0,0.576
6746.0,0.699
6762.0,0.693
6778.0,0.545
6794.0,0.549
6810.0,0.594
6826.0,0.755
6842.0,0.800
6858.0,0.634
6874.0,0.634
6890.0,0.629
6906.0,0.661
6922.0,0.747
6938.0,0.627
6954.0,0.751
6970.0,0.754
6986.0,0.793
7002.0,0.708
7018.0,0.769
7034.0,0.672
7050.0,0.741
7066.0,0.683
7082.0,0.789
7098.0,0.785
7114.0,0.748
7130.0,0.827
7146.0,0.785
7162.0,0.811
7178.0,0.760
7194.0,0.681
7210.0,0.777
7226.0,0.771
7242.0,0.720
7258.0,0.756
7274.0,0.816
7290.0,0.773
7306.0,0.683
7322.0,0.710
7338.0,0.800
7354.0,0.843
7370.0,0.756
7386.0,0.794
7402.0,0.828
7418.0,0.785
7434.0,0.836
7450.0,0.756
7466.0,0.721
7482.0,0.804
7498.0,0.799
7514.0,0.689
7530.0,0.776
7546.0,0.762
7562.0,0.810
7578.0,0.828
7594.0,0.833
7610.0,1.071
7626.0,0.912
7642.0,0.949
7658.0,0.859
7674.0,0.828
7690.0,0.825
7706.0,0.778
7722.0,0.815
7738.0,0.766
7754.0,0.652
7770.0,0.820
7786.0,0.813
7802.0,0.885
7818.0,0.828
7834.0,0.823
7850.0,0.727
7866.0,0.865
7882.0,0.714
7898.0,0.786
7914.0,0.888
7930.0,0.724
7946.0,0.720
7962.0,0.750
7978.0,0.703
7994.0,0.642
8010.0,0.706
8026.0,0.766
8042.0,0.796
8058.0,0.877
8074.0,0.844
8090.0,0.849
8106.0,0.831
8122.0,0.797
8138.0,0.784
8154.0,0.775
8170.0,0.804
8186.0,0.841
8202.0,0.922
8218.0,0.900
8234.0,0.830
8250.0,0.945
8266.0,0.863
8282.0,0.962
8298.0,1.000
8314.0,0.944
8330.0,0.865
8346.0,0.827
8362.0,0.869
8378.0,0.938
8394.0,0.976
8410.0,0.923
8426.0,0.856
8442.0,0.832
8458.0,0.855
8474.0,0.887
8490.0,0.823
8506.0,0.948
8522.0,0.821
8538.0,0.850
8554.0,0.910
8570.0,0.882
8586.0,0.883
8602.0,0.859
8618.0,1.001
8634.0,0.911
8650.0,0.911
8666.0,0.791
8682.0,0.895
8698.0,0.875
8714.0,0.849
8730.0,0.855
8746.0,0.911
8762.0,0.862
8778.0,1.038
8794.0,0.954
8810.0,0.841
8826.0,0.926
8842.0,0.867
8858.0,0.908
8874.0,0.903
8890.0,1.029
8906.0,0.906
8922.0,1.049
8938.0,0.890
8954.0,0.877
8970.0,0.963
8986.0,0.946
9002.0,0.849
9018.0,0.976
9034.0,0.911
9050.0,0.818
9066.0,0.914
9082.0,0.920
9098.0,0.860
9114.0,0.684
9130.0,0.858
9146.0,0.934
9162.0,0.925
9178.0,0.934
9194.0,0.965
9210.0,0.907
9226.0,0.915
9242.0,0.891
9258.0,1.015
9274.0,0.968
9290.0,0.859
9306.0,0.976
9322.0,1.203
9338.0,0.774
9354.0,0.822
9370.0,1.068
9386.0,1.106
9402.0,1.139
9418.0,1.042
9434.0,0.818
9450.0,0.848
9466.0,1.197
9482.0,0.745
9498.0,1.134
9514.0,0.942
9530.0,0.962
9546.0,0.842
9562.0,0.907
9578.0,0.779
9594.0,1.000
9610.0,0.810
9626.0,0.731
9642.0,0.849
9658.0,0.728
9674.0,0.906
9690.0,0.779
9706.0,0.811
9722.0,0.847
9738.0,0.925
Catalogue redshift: 0.55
